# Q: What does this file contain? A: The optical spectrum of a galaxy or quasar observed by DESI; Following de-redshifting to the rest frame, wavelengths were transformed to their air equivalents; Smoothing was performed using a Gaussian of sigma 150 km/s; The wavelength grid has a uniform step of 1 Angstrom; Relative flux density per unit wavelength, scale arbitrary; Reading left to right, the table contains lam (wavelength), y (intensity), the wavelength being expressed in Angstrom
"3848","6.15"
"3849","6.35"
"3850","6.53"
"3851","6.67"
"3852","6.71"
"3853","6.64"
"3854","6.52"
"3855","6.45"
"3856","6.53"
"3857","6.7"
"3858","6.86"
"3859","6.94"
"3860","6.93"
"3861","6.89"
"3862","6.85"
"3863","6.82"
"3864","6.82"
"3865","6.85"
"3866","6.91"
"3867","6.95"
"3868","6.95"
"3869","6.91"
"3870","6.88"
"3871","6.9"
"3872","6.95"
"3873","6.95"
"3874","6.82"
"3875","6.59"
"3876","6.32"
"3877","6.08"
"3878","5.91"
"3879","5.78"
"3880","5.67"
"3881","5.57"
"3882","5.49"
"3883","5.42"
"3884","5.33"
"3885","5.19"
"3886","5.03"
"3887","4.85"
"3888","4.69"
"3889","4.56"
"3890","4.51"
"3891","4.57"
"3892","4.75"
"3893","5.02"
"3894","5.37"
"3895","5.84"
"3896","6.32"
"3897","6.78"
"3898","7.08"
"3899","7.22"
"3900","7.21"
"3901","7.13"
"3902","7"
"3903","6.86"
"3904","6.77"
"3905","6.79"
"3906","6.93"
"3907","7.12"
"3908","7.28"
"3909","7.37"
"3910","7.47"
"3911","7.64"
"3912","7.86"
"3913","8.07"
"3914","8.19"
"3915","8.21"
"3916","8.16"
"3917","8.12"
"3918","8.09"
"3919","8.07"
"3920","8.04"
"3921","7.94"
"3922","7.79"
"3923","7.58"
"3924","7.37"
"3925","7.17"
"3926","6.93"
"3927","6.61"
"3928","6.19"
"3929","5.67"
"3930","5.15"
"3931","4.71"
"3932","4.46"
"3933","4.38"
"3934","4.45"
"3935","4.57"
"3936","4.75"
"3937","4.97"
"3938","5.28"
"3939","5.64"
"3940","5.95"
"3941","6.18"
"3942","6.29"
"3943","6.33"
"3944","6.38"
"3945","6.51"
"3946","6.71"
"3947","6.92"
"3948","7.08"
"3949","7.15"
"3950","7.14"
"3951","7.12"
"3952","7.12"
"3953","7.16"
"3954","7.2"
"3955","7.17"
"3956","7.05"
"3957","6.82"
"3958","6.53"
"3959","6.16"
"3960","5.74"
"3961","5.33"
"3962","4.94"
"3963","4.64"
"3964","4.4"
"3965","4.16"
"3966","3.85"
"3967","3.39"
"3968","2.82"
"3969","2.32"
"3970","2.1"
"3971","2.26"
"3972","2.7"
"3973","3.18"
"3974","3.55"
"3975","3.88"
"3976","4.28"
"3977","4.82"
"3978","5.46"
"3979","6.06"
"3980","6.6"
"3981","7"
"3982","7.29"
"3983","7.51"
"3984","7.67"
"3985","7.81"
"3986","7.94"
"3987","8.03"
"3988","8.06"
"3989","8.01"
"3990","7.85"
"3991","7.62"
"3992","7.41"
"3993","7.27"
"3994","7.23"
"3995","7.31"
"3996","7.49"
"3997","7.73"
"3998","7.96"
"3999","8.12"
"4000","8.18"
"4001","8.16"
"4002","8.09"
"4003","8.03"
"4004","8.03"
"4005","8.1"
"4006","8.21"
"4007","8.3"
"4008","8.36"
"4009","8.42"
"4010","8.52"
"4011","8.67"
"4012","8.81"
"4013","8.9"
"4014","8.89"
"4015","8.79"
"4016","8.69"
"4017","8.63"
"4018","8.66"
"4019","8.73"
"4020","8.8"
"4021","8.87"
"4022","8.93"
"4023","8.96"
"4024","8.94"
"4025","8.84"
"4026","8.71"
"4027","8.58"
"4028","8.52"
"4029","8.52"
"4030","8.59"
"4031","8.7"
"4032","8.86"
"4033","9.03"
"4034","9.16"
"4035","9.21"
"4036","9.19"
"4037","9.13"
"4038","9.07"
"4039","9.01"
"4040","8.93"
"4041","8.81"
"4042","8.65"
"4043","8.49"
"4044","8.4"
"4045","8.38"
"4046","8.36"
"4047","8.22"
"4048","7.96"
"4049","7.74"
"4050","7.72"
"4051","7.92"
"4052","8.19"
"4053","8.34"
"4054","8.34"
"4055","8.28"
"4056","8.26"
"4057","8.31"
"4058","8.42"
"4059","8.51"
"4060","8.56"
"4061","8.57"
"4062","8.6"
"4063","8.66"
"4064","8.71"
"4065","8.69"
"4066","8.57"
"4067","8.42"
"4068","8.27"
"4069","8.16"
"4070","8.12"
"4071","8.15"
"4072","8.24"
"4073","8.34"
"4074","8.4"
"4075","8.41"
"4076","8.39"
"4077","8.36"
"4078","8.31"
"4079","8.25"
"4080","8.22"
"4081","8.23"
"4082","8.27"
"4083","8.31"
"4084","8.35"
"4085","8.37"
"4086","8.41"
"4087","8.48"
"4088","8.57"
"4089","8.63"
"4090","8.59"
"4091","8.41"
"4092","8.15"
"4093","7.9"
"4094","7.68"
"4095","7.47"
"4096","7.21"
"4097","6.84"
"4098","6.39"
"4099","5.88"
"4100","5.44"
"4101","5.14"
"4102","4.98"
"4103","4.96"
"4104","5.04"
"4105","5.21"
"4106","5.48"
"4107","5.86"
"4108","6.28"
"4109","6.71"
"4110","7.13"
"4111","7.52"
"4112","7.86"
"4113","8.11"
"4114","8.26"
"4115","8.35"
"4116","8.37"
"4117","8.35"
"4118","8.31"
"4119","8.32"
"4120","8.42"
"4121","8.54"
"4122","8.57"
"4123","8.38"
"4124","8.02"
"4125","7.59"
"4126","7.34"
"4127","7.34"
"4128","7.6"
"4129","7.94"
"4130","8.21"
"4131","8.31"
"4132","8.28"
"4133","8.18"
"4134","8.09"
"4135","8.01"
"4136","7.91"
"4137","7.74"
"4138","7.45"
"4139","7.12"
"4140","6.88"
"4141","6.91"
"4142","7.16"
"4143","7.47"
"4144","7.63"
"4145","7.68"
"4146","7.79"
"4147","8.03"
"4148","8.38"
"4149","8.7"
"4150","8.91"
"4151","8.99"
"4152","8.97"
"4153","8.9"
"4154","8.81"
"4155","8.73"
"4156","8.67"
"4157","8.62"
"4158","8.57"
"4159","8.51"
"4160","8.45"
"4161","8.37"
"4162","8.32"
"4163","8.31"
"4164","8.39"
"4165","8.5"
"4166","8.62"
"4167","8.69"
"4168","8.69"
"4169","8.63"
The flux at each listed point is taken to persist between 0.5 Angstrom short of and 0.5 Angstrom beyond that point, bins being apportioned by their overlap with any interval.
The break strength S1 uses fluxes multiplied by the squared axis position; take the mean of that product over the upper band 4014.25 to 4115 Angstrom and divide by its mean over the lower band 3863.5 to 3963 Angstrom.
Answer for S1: 1.36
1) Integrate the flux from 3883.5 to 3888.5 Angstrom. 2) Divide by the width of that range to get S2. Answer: 5.02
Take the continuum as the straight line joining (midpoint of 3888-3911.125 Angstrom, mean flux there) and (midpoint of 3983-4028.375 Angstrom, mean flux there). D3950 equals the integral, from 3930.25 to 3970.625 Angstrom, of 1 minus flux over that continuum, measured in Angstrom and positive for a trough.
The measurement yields 9.5 Angstrom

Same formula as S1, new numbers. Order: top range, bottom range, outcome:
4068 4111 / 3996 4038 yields 0.90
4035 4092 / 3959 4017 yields 1.32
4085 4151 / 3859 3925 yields 1.27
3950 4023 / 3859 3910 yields 1.14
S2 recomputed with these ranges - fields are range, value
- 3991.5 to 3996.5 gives 7.34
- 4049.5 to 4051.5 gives 7.82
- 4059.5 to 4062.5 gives 8.58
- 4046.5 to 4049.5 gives 7.97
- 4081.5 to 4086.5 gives 8.34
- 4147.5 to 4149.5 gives 8.54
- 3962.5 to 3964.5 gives 4.52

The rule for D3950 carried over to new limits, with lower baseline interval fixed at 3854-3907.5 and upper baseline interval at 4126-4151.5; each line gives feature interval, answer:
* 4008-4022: -3.2 Angstrom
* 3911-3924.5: -3.0 Angstrom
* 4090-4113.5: 3.1 Angstrom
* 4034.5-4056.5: -3.6 Angstrom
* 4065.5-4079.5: -1.6 Angstrom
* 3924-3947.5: 3.0 Angstrom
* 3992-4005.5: -1.6 Angstrom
